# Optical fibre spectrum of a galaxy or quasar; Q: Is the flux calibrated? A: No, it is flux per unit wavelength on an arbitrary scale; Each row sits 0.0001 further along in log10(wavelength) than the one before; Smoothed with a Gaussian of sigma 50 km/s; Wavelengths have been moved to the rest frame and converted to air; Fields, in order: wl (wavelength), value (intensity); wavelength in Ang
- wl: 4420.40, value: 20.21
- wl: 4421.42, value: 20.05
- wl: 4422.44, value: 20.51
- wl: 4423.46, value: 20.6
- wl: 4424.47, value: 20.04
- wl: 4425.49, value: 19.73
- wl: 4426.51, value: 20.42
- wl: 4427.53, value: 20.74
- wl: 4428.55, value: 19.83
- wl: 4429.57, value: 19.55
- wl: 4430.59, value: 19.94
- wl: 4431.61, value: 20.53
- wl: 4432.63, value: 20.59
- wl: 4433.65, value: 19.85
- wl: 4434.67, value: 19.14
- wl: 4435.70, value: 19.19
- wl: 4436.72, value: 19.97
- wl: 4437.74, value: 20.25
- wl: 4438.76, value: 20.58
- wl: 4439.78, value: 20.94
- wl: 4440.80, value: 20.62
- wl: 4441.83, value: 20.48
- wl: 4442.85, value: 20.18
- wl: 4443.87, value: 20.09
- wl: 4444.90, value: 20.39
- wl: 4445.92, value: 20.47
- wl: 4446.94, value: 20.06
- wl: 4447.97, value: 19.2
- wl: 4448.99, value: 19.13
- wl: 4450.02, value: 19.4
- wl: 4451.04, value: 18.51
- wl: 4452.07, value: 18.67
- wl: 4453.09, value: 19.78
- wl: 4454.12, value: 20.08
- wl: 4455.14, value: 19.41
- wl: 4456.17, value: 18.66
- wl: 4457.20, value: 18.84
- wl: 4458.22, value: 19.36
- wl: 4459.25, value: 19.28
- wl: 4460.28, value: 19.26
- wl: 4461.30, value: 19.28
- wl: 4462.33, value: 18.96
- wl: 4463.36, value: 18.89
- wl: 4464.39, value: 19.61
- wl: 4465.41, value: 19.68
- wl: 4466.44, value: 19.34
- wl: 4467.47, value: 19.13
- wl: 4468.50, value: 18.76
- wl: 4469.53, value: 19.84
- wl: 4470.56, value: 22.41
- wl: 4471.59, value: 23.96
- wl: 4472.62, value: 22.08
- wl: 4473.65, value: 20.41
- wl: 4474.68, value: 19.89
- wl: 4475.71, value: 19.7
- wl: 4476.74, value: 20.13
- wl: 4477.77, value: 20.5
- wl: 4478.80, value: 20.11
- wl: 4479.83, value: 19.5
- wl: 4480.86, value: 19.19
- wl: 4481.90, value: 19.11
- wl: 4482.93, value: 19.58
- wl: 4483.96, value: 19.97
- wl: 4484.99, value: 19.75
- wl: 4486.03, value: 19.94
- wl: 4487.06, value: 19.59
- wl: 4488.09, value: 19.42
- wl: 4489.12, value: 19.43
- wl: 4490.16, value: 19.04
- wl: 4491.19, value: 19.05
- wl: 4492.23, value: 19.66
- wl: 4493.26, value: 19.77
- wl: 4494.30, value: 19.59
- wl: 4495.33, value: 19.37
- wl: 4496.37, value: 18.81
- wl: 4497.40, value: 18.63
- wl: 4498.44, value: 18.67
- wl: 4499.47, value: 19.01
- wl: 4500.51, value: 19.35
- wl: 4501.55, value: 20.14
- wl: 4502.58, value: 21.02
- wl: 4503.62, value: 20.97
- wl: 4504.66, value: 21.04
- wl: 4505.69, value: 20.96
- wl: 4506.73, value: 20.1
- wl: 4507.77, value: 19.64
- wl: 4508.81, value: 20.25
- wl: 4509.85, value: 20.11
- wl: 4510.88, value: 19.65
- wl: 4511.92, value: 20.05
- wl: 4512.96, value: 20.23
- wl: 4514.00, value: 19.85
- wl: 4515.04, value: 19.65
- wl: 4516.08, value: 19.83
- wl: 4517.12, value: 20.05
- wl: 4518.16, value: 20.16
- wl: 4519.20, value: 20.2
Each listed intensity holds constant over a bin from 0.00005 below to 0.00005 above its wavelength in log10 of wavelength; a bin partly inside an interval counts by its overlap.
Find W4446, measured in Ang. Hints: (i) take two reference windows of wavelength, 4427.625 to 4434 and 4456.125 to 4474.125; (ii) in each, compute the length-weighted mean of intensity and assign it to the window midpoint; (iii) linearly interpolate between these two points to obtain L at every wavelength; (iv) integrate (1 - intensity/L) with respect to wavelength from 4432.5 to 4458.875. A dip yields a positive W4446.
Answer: 0.35 Ang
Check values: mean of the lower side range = 20.1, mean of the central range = 19.7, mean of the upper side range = 19.9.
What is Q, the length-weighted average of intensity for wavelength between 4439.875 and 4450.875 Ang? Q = 20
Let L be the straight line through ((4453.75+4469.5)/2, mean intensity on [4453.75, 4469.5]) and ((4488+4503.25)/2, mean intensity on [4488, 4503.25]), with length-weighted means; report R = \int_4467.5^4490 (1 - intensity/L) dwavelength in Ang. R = -0.9 Ang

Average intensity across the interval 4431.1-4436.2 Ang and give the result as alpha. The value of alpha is 19.8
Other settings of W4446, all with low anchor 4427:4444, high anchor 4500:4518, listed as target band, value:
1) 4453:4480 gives 0.4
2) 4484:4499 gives 0.6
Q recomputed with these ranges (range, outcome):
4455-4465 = 19.2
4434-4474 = 19.8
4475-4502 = 19.5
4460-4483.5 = 20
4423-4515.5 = 19.9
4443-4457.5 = 19.5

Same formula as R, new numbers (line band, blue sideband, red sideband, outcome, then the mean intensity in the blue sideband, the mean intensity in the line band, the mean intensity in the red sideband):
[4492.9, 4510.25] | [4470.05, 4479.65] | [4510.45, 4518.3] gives 0.3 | 21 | 19.8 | 19.9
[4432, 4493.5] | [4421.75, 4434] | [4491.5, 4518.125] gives 0.7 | 20.2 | 19.8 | 19.9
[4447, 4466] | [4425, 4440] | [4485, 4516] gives 0.7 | 20.1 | 19.2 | 19.8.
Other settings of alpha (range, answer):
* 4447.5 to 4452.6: 19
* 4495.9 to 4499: 18.7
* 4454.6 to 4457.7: 19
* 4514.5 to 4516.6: 19.7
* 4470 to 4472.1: 23.1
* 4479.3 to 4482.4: 19.2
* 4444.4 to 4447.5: 20.3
